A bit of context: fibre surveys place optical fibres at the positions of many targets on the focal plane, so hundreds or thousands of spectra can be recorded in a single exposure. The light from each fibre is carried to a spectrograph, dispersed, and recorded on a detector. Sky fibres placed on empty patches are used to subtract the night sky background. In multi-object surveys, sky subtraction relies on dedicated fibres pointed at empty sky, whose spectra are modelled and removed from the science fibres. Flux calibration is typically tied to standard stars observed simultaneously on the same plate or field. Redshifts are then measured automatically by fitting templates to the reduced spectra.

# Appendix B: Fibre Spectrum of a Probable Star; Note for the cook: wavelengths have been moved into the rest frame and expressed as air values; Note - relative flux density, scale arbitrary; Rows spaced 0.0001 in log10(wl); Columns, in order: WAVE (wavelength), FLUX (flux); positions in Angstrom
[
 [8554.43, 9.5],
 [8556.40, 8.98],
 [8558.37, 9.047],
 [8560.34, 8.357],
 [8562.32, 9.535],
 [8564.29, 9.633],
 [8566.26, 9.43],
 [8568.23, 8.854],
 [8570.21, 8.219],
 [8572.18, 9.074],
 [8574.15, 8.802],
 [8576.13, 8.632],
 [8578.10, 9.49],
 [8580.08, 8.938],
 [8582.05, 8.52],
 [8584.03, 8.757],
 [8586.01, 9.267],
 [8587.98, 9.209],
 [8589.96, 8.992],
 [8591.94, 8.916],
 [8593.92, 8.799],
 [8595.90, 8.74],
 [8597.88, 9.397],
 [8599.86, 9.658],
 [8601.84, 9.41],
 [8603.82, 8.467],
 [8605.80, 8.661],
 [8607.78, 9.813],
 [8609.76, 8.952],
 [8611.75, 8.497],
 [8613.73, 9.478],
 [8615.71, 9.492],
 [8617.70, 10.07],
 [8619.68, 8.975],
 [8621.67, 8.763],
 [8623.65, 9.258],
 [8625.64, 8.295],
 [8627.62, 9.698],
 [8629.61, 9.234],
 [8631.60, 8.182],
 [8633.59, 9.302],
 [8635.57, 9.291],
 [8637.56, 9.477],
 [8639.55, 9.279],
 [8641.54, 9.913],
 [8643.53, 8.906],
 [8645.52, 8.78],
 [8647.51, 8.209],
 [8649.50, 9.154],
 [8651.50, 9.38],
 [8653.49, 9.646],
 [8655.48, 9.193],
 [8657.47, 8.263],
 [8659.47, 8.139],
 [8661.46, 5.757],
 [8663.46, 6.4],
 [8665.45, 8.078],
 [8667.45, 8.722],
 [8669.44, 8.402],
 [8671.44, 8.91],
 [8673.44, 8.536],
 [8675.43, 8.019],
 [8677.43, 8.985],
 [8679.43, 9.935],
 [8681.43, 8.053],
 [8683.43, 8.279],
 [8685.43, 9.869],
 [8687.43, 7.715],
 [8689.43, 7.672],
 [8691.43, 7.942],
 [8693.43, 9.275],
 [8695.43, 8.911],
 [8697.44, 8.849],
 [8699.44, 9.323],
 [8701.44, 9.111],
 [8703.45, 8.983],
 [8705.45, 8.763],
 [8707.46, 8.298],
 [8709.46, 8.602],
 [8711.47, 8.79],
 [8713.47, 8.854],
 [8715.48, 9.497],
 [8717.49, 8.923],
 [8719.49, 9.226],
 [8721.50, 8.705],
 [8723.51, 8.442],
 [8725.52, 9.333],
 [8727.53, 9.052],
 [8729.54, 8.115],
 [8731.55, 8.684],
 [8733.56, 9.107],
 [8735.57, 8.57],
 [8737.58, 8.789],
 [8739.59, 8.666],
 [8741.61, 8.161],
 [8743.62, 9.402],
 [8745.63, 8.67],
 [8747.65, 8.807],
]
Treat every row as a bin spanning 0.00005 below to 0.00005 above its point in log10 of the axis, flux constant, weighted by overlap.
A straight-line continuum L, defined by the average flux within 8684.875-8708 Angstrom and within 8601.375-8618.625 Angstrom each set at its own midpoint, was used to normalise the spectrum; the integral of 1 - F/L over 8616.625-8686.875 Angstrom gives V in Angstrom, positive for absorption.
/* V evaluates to 1.48 Angstrom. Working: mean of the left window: 9.19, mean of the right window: 8.71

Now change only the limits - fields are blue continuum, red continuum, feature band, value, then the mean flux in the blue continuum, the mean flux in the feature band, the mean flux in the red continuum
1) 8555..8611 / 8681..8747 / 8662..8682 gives 1.1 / 9.02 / 8.35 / 8.75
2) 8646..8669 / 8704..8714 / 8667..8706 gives -1.0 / 8.28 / 8.71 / 8.67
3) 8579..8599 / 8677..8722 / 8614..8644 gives -1.1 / 8.96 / 9.22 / 8.81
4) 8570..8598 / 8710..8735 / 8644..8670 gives 1.7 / 8.92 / 8.33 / 8.88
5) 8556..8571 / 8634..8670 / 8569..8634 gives -1.3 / 9.01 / 9.03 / 8.63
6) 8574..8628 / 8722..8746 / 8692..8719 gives -0.3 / 9.07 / 8.93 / 8.75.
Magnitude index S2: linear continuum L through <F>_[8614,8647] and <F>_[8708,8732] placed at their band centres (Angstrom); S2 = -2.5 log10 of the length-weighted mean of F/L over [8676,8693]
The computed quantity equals 0.051 mag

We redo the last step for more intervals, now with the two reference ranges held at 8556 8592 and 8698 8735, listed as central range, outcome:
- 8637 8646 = -0.04 mag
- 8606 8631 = -0.03 mag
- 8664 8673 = 0.06 mag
